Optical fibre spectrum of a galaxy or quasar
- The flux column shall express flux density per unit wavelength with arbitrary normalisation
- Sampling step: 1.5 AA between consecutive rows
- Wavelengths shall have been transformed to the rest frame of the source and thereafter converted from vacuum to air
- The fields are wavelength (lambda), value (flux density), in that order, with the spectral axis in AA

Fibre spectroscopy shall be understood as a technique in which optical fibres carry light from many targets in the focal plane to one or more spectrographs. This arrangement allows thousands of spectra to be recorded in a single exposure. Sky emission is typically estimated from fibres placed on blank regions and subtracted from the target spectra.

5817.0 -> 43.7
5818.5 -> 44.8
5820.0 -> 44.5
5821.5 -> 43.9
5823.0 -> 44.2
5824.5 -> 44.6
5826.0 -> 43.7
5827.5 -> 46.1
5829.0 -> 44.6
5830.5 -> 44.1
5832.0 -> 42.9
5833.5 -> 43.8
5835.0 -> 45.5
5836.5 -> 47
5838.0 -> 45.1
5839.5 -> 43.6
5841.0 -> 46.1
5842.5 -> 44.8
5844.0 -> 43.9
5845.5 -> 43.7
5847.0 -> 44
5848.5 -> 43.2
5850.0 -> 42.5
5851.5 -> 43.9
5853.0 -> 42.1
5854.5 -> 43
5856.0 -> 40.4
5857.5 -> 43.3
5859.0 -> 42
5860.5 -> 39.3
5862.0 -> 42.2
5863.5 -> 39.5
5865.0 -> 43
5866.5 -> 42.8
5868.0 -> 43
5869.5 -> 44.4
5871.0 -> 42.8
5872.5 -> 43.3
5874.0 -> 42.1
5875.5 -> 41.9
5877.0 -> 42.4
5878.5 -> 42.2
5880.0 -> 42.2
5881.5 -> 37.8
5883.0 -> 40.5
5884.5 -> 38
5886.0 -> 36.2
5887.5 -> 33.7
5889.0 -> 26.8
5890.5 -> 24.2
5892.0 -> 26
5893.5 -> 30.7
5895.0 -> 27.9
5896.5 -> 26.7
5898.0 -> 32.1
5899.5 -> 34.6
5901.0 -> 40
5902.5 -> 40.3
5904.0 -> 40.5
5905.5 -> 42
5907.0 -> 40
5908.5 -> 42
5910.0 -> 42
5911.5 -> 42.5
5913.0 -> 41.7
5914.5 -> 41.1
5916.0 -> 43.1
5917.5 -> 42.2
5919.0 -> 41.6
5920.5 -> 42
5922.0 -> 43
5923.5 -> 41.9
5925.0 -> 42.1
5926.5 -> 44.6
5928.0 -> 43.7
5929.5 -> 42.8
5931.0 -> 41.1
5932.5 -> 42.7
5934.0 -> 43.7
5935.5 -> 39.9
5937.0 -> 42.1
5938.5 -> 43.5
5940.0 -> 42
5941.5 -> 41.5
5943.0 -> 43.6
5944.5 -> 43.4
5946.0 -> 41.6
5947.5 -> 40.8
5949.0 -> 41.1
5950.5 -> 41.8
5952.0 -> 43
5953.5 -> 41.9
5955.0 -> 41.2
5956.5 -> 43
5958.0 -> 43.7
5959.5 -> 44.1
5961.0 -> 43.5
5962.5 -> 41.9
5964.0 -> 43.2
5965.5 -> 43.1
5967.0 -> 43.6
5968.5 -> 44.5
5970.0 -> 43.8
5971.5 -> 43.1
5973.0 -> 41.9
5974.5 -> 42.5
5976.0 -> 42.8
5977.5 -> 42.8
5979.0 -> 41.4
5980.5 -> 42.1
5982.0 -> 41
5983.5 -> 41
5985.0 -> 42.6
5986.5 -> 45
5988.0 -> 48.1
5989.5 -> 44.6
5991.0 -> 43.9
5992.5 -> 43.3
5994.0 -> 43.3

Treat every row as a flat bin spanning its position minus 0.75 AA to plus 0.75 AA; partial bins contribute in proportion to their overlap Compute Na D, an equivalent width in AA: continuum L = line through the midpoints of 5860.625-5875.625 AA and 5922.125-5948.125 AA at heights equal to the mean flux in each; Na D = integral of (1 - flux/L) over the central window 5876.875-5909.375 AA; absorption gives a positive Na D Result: 5.2 AA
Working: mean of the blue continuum 42.4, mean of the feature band 35.7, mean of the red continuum 42.4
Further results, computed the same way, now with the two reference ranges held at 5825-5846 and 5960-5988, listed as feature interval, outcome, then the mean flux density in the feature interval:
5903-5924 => 0.90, 41.8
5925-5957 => 0.75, 42.3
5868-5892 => 3.15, 38.3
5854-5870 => 0.82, 42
